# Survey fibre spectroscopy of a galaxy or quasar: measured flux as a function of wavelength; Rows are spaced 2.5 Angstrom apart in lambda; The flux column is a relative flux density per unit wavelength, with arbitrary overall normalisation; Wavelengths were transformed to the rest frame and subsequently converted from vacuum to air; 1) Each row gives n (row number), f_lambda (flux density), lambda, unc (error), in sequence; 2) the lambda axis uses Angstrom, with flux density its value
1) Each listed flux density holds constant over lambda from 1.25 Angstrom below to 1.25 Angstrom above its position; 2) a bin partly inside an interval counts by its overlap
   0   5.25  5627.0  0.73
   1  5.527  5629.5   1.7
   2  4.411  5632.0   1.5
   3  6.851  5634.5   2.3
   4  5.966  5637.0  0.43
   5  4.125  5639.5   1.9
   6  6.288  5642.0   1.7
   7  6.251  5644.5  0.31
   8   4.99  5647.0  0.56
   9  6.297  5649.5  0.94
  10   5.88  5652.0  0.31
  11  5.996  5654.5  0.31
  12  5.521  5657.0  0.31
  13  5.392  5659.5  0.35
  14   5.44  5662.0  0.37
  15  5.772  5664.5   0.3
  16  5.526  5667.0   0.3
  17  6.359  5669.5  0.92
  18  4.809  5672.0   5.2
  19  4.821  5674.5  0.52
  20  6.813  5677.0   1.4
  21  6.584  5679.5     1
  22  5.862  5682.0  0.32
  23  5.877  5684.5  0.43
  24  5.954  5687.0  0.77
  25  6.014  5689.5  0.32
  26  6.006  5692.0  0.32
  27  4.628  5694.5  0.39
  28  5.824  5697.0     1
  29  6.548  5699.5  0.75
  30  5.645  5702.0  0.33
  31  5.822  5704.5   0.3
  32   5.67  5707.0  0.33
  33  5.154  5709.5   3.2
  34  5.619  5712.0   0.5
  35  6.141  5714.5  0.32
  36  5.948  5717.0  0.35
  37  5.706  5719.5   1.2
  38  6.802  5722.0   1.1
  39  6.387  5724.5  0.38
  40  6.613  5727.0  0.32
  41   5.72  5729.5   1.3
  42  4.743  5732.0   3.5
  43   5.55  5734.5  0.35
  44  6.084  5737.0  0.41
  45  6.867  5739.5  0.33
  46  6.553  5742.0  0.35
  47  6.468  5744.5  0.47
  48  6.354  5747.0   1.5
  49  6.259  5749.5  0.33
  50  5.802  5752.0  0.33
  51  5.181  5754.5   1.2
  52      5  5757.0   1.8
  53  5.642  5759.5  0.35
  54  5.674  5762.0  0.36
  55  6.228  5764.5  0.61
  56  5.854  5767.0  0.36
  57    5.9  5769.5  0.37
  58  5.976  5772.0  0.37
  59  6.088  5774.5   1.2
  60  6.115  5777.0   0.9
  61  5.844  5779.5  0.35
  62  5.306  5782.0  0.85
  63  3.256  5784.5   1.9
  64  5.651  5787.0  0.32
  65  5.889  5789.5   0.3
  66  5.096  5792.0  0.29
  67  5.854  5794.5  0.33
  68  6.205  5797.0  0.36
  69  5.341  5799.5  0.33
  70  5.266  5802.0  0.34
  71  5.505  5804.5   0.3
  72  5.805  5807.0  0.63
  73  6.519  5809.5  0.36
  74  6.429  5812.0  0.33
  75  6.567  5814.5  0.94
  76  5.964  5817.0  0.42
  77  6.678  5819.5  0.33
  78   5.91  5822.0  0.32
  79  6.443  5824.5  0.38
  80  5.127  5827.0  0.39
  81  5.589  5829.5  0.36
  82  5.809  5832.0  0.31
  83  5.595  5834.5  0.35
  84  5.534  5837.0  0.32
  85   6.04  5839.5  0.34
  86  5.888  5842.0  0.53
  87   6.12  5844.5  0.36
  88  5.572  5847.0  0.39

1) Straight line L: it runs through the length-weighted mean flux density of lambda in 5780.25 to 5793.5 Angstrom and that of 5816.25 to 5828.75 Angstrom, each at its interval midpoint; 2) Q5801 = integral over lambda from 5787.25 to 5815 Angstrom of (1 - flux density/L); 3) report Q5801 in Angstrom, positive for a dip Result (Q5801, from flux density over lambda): -1.9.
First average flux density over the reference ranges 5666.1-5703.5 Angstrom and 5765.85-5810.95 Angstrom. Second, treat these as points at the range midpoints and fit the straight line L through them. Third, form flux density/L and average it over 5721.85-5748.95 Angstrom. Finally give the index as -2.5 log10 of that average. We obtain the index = -0.08 mag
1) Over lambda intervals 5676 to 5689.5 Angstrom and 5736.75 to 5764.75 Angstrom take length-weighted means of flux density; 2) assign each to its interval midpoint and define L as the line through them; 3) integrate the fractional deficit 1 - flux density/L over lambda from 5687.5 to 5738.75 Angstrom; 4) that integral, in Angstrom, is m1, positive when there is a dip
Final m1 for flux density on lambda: 2.2 Angstrom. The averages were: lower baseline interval 6.19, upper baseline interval 6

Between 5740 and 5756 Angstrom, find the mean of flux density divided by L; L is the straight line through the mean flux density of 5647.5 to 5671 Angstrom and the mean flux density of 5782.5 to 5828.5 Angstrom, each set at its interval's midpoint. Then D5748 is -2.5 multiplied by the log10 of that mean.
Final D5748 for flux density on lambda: -0.07 mag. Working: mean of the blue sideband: 5.76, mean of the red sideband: 5.74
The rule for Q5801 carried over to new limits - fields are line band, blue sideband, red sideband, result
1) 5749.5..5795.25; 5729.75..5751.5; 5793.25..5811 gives 2.6 Angstrom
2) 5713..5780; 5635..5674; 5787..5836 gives -2.4 Angstrom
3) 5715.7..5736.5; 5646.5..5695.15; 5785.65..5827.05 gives -0.4 Angstrom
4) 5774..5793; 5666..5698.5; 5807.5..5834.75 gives 1.9 Angstrom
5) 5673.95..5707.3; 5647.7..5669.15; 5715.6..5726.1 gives 0.5 Angstrom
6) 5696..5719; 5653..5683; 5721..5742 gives 0.6 Angstrom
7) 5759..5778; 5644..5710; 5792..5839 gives -0.3 Angstrom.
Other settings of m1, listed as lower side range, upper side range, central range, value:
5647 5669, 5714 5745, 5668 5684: -0.2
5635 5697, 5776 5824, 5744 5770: -0.4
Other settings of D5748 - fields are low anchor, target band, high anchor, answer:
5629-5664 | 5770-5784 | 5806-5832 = 0.05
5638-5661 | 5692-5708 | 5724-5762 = 0.02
